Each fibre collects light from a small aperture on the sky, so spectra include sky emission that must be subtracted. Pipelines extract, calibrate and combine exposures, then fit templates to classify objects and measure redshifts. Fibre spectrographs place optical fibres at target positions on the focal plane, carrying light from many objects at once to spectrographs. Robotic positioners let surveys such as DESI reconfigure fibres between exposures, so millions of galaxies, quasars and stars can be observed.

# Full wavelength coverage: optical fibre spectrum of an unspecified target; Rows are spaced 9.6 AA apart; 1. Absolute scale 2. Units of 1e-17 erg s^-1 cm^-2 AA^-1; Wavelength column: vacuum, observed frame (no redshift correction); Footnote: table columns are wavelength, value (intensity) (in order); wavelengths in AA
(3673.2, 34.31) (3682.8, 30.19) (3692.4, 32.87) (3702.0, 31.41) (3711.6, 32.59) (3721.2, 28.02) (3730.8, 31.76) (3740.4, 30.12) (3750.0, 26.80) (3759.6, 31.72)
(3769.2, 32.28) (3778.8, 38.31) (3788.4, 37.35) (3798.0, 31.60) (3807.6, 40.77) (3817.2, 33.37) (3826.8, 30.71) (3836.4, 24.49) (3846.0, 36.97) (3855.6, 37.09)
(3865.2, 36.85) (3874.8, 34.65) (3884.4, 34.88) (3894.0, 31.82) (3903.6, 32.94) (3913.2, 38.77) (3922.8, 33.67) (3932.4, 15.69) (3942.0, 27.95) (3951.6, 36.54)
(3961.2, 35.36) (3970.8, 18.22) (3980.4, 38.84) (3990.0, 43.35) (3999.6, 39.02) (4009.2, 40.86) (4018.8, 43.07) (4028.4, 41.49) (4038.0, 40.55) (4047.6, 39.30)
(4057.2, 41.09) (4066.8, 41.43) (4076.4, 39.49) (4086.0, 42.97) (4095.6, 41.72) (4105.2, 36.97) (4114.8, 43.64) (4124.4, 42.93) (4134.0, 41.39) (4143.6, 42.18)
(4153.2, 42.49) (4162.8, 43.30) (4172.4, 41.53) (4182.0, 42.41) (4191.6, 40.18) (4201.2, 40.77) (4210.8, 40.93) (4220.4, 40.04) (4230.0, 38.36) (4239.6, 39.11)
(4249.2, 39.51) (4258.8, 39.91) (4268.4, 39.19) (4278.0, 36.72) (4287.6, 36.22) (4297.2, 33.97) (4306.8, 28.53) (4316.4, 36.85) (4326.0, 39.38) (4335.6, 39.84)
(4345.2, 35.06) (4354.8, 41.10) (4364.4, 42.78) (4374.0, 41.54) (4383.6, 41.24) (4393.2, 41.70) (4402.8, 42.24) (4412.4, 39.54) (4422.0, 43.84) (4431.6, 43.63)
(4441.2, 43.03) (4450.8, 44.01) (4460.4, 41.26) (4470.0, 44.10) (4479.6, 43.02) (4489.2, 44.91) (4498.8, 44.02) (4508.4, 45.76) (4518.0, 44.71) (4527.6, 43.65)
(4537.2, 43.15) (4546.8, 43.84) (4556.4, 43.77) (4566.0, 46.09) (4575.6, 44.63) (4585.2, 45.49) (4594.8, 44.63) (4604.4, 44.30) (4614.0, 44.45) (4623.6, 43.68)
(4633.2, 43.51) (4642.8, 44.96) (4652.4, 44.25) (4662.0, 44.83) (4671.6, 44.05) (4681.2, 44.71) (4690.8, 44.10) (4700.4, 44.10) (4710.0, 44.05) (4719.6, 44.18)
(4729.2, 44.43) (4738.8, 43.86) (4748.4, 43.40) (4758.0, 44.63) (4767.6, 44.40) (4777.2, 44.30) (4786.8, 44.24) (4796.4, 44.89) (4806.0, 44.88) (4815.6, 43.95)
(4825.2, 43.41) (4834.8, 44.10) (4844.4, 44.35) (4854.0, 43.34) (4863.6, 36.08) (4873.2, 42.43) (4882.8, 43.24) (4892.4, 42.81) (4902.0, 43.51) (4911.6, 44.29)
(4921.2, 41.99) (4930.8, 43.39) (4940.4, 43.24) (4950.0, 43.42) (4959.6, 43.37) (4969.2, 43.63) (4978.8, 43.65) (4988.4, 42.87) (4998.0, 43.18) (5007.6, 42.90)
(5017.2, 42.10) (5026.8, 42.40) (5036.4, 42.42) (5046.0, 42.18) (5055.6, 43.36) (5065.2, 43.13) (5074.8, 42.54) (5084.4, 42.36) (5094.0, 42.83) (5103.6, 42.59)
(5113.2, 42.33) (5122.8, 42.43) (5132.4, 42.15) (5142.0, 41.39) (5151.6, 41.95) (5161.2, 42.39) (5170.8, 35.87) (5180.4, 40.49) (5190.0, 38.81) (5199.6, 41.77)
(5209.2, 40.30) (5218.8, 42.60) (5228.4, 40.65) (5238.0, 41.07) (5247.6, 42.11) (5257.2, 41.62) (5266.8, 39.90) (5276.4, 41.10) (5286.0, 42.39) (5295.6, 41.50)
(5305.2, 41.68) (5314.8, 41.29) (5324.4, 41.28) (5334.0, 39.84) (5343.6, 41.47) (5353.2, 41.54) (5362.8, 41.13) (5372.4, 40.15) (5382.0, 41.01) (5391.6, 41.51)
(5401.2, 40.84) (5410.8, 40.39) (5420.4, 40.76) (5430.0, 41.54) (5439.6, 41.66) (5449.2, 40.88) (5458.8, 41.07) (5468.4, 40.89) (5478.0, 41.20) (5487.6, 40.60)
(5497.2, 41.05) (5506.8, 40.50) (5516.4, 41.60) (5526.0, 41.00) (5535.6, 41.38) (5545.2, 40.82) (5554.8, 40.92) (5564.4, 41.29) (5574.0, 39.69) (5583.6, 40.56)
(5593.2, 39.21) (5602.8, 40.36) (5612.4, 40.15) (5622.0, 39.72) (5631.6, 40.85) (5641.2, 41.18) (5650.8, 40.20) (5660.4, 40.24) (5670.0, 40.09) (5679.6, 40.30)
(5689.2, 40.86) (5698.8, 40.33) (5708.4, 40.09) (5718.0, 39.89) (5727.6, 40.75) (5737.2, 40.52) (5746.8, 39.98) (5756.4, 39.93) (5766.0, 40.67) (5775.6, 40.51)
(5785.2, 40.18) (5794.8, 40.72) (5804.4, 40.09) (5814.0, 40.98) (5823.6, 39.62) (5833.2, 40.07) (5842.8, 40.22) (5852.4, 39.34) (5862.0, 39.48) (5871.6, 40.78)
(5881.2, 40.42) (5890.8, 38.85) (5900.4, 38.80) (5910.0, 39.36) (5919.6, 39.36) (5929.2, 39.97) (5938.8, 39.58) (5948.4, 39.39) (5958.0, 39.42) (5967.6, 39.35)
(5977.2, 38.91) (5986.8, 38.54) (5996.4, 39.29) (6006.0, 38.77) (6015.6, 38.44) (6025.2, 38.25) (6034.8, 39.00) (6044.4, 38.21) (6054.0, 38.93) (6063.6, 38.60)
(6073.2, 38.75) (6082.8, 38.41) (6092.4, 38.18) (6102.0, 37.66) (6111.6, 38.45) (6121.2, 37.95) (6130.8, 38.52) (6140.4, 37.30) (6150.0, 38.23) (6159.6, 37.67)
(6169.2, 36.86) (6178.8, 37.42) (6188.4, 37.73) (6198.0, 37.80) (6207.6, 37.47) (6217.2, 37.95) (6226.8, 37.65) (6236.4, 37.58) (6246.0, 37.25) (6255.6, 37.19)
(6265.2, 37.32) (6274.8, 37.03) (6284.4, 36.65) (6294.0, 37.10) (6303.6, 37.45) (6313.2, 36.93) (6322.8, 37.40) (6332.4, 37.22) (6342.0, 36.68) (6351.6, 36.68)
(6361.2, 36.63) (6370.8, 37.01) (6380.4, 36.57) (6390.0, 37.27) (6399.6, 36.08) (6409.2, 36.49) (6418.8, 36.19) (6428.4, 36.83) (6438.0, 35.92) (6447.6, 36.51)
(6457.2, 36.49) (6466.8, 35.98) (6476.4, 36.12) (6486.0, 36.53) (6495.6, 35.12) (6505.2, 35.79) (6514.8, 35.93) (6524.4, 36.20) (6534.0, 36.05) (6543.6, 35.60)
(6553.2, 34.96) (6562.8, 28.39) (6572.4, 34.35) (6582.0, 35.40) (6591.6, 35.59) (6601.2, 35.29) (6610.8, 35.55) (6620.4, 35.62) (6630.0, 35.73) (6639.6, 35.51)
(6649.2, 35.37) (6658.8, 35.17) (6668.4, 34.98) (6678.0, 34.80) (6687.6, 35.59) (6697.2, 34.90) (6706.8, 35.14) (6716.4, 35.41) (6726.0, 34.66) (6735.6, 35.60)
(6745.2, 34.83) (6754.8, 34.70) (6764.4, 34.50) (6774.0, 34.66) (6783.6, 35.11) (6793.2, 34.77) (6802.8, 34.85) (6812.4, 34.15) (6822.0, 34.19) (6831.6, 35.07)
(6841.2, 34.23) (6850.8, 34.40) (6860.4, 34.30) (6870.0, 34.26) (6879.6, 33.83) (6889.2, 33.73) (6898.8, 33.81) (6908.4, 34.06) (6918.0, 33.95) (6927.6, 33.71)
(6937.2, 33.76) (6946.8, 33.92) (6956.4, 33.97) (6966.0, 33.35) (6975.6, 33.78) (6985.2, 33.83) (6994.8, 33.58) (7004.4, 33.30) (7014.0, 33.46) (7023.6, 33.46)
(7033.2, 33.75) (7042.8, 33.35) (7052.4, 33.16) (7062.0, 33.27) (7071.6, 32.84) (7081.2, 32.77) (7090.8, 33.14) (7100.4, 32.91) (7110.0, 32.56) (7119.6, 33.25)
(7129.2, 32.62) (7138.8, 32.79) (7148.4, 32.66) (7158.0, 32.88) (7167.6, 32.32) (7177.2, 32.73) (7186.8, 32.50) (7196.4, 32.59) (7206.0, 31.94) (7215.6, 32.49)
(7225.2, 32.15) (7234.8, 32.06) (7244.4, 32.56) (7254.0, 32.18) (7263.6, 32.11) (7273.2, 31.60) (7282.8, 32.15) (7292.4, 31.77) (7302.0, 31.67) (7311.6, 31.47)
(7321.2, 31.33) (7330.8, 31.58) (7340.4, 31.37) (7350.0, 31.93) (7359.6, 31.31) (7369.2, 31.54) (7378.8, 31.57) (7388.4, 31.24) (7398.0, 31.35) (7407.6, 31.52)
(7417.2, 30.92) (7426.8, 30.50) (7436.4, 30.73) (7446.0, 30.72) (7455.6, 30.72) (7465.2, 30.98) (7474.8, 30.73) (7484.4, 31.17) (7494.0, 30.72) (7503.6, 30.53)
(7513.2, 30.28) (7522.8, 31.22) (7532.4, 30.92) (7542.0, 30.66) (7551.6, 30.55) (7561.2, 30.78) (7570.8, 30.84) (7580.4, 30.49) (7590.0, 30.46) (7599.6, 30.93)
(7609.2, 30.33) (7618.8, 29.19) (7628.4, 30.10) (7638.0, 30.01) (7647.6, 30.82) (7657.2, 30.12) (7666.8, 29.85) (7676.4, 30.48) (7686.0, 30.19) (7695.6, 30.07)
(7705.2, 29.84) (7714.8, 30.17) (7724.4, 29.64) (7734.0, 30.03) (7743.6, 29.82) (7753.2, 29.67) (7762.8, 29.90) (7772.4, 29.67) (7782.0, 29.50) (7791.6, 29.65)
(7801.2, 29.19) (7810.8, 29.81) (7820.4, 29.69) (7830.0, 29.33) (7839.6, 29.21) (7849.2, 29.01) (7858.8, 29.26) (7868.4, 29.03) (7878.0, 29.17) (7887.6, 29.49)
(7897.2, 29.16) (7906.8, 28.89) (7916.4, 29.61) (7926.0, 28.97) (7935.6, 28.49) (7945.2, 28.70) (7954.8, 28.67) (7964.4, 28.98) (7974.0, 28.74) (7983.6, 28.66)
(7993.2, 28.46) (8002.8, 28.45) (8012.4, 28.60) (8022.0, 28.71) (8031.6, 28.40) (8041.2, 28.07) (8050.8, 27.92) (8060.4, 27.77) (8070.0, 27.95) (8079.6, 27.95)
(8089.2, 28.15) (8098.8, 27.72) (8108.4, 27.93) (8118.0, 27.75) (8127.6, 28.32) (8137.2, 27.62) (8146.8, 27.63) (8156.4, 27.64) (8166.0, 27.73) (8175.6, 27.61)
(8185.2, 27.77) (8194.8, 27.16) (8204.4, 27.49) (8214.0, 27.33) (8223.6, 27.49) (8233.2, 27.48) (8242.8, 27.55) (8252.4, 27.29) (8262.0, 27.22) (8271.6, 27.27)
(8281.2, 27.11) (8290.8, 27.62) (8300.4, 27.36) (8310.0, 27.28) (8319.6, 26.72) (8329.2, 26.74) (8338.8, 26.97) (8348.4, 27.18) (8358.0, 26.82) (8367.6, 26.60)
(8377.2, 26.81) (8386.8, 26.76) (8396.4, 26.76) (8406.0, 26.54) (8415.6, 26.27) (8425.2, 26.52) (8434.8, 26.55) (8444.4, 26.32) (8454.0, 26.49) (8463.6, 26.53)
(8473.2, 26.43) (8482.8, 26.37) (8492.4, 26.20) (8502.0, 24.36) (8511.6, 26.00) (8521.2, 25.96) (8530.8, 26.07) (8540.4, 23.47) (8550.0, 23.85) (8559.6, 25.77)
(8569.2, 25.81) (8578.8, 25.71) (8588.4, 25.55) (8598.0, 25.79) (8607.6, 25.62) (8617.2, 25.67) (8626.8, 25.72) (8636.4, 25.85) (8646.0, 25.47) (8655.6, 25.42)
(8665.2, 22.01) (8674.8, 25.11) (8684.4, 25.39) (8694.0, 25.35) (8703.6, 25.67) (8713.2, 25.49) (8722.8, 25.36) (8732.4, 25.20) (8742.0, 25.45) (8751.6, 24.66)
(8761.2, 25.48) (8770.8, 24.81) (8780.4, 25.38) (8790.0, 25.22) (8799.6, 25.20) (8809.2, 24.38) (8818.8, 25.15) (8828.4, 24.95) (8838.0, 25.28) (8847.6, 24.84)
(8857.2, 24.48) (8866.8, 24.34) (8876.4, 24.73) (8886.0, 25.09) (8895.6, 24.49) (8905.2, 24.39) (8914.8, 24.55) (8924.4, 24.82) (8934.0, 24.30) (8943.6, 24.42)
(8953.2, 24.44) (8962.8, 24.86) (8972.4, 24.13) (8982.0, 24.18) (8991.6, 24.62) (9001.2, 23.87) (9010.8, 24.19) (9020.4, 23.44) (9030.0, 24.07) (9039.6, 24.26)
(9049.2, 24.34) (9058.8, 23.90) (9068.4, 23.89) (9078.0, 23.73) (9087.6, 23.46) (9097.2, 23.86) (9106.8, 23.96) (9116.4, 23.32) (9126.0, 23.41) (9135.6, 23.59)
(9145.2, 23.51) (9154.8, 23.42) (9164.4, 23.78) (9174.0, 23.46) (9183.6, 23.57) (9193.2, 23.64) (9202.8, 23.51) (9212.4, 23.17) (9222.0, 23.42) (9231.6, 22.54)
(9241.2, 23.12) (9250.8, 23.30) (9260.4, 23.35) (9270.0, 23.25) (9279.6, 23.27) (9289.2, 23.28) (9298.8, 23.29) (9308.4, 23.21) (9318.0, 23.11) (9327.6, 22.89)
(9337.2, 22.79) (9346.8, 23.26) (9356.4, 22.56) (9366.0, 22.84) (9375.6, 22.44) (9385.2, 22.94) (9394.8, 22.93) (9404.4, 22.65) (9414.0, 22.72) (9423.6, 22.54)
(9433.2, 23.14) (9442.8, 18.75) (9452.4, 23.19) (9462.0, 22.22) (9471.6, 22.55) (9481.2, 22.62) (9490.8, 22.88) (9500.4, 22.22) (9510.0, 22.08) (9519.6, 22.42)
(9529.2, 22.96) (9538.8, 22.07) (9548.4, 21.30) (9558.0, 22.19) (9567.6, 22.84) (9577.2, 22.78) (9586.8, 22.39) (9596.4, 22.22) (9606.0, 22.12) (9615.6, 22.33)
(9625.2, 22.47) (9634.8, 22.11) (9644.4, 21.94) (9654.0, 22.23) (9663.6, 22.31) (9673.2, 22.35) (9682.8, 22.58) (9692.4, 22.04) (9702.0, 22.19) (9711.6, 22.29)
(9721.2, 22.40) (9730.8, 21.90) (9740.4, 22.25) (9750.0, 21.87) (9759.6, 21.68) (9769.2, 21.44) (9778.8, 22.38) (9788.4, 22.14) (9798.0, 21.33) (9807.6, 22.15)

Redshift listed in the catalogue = 0.000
